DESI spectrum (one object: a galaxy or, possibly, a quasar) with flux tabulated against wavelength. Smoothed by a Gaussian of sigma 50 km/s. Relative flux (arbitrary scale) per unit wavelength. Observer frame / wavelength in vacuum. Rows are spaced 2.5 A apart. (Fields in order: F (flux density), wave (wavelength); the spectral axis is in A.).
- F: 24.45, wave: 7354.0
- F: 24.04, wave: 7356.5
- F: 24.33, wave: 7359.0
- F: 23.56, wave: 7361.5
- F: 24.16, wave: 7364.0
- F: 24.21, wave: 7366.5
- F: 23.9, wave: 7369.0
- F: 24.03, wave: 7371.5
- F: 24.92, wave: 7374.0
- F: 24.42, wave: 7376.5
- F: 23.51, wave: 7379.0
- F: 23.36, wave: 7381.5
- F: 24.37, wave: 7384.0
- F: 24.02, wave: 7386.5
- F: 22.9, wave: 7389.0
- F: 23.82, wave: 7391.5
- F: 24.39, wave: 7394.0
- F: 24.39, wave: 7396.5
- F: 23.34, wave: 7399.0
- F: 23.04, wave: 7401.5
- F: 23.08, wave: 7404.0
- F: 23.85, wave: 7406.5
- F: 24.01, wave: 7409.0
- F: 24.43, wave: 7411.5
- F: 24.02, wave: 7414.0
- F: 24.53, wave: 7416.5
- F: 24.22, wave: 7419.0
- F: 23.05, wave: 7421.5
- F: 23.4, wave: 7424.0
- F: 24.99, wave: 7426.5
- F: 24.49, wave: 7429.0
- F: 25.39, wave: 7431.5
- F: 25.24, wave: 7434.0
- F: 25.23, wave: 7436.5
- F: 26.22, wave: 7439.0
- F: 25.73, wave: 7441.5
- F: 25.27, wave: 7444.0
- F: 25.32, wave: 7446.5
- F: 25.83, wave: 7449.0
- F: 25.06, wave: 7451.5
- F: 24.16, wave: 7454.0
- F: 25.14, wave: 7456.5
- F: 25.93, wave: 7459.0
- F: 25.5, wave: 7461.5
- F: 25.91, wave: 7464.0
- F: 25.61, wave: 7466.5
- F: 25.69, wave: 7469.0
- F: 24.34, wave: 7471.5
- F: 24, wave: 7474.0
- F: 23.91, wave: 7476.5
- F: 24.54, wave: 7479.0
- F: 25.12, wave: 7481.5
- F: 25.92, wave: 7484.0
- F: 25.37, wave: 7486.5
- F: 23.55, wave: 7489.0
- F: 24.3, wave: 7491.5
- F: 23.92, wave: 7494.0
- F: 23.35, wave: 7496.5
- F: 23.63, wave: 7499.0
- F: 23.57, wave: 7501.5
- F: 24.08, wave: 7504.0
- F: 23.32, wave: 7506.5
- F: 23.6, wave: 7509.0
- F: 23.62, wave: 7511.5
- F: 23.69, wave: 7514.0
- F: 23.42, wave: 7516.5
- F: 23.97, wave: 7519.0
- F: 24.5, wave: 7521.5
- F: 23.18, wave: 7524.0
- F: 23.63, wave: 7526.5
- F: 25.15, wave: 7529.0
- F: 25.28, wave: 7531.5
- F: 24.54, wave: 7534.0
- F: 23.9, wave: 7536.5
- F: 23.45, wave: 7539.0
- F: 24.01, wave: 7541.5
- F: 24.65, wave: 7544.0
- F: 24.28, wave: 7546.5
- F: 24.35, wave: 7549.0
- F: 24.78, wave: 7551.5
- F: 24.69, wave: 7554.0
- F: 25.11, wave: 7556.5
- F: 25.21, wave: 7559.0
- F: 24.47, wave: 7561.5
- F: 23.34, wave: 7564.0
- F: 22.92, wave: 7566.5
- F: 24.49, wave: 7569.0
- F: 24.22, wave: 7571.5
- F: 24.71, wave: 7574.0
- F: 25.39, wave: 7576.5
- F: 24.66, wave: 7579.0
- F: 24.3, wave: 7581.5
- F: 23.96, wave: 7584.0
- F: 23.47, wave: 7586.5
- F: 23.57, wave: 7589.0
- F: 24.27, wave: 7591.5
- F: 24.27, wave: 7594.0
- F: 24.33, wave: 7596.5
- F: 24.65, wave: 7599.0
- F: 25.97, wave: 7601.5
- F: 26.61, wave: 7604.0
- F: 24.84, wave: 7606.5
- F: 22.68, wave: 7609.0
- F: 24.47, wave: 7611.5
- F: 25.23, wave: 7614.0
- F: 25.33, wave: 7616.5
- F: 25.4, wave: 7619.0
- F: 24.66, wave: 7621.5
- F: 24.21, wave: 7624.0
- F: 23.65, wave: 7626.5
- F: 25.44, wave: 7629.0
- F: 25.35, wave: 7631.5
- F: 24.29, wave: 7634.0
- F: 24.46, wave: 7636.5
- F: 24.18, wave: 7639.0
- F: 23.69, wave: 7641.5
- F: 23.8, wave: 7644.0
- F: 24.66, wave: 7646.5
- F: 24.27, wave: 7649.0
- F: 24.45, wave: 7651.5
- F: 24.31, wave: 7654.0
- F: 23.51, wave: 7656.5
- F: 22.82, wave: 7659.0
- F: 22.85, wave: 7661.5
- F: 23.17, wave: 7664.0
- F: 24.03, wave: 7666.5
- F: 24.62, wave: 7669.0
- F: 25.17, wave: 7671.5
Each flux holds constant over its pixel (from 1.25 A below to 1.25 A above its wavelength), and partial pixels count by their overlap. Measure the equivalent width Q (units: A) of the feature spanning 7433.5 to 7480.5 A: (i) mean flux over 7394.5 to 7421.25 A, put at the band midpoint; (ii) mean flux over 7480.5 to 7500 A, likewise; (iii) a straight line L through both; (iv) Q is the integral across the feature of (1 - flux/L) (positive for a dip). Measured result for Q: -1.96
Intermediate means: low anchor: 23.9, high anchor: 24.4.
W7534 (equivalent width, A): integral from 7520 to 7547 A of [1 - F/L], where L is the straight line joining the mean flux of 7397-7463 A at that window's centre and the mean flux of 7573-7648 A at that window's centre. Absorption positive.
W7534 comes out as 0.4 A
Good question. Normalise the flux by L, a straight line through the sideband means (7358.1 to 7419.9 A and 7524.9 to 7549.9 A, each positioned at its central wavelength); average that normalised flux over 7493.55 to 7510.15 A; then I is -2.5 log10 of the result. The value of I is 0.027 mag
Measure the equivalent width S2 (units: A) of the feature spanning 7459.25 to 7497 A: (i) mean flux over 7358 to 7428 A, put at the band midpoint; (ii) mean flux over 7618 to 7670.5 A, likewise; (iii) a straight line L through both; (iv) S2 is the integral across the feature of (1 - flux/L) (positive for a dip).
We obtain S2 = -1.2 A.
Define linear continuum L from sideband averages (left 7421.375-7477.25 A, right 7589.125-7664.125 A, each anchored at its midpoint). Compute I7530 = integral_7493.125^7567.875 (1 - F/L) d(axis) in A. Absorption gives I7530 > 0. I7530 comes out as 2.1 A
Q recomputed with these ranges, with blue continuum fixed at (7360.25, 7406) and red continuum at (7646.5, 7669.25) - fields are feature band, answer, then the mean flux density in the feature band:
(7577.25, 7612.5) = -0.95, 24.4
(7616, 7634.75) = -0.77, 24.8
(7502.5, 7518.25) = 0.13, 23.6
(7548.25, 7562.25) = -0.57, 24.8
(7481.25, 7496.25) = -0.47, 24.6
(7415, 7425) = 0.01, 23.8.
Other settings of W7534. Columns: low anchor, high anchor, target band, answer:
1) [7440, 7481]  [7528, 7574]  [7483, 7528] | 1.5 A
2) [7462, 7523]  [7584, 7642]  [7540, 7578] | 0.0 A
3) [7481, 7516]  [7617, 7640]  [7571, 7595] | 0.2 A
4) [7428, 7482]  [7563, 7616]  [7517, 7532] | 0.4 A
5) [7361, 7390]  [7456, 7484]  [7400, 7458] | 0.0 A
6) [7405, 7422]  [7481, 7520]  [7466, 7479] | -0.3 A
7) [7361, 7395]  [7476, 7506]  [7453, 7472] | -0.9 A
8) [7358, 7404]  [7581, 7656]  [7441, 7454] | -0.7 A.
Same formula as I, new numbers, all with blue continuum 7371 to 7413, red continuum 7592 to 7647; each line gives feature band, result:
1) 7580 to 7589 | 0.03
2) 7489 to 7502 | 0.02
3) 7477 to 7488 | -0.04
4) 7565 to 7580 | 0.00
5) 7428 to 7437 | -0.05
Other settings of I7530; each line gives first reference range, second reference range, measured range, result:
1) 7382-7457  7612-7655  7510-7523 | 0.3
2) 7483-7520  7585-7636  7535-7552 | 0.0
